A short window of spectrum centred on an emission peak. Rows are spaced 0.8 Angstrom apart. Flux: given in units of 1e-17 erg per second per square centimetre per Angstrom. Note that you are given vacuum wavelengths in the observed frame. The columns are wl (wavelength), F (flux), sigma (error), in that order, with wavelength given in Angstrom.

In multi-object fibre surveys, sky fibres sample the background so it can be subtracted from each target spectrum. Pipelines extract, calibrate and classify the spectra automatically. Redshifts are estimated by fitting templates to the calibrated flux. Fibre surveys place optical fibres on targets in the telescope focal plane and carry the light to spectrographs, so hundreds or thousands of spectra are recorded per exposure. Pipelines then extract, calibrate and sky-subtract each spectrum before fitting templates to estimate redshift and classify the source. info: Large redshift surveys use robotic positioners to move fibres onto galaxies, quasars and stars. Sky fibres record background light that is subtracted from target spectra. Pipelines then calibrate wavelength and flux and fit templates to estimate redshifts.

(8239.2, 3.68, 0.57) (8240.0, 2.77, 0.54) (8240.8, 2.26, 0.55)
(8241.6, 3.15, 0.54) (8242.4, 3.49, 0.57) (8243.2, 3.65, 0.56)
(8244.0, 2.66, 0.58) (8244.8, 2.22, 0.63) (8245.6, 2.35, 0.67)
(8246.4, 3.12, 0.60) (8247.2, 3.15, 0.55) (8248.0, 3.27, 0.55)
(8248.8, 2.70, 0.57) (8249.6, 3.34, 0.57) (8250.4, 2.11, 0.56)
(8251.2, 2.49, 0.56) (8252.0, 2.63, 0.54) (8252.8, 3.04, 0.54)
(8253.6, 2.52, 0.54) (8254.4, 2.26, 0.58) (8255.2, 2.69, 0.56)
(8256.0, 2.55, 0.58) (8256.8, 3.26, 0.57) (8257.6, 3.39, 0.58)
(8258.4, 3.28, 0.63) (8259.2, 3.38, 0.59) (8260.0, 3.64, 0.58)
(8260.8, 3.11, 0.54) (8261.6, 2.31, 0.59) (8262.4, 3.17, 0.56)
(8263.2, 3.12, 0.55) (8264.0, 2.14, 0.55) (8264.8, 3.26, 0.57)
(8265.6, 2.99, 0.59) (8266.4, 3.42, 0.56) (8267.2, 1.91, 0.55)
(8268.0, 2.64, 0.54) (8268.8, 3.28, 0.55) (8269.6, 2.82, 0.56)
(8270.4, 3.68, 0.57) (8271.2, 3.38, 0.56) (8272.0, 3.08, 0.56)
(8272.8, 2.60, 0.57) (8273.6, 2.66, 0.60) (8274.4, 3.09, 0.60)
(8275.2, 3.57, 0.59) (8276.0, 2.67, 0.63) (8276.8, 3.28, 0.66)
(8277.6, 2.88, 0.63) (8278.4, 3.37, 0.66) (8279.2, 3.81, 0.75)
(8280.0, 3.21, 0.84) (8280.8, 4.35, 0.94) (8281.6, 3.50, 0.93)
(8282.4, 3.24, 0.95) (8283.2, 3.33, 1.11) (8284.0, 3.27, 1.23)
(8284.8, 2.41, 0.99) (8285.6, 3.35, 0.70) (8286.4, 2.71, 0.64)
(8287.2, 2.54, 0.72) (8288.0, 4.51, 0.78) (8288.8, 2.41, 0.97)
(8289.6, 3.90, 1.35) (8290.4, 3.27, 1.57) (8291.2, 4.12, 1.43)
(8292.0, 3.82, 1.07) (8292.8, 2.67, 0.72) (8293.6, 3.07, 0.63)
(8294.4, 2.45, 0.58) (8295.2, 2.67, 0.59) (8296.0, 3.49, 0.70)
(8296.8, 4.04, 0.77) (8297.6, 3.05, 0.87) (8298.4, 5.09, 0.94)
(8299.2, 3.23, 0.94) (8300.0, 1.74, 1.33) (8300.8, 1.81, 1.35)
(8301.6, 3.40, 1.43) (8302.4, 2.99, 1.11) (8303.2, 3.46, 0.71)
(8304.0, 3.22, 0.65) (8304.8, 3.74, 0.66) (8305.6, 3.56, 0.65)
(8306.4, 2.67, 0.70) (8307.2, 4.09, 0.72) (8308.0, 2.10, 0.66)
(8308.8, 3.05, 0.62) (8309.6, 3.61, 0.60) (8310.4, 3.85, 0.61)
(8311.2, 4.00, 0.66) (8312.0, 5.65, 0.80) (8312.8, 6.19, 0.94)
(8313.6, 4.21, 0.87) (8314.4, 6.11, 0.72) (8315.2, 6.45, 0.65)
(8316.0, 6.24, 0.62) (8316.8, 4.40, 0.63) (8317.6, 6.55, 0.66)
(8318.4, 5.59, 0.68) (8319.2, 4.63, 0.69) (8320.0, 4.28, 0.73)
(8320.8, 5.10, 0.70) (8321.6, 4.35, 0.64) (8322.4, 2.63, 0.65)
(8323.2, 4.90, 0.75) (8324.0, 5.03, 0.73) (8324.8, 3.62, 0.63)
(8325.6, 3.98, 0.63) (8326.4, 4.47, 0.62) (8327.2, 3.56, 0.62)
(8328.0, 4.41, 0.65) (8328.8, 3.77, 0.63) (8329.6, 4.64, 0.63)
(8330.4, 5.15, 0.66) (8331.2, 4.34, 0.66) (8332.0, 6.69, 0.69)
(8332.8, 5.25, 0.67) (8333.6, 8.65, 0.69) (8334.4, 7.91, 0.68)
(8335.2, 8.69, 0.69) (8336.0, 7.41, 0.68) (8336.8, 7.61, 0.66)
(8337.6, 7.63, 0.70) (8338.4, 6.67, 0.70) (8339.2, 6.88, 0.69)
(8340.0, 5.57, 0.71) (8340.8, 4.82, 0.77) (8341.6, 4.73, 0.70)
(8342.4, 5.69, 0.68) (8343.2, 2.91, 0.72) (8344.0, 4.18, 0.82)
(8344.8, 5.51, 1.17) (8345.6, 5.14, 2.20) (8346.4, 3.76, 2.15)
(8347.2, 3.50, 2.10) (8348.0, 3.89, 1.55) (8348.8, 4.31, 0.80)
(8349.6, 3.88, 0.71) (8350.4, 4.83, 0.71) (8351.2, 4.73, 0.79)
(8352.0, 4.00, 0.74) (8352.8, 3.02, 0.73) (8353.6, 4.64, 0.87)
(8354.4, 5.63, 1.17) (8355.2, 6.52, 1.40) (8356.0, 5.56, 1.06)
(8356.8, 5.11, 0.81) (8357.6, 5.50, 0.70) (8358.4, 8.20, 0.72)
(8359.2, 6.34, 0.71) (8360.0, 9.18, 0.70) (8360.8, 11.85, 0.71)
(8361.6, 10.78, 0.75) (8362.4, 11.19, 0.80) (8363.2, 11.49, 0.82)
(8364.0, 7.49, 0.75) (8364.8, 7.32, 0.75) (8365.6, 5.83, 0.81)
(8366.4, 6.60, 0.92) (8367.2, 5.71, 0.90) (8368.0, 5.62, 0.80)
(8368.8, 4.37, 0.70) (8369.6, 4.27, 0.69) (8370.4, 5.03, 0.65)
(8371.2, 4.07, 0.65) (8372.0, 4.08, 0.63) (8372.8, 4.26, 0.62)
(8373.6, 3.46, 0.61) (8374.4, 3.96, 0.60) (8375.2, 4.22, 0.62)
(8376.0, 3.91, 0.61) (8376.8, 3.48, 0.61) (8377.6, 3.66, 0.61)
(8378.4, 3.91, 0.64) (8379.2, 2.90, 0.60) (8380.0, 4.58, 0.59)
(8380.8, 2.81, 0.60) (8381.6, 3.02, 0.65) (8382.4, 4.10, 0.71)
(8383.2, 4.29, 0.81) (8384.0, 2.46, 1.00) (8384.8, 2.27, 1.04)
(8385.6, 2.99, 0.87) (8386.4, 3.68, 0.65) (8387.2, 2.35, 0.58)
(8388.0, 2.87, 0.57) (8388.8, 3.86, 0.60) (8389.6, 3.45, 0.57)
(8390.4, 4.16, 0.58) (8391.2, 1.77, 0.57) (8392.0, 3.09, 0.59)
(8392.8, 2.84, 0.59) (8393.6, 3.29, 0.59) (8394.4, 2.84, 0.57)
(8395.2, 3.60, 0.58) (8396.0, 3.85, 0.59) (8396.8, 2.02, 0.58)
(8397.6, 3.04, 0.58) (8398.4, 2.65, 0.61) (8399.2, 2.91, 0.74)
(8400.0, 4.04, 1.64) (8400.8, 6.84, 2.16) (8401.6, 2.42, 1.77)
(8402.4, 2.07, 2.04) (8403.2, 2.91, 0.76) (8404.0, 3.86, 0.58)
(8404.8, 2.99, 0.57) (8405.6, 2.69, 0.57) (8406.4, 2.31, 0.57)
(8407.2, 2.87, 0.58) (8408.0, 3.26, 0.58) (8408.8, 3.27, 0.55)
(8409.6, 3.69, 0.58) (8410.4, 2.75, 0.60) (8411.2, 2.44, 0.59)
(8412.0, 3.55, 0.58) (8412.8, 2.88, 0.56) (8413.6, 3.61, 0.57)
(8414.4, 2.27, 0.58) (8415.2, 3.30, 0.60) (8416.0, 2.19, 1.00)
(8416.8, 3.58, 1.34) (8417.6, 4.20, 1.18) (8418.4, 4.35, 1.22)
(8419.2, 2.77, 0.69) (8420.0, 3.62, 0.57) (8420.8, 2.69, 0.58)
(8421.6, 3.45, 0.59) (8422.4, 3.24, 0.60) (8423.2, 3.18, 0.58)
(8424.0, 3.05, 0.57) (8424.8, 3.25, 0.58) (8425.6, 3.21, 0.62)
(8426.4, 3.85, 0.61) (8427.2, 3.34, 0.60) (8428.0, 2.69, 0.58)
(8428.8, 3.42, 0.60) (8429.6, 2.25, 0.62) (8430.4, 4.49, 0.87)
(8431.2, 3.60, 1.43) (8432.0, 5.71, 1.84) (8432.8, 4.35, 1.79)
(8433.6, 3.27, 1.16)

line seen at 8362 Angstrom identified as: [N II]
